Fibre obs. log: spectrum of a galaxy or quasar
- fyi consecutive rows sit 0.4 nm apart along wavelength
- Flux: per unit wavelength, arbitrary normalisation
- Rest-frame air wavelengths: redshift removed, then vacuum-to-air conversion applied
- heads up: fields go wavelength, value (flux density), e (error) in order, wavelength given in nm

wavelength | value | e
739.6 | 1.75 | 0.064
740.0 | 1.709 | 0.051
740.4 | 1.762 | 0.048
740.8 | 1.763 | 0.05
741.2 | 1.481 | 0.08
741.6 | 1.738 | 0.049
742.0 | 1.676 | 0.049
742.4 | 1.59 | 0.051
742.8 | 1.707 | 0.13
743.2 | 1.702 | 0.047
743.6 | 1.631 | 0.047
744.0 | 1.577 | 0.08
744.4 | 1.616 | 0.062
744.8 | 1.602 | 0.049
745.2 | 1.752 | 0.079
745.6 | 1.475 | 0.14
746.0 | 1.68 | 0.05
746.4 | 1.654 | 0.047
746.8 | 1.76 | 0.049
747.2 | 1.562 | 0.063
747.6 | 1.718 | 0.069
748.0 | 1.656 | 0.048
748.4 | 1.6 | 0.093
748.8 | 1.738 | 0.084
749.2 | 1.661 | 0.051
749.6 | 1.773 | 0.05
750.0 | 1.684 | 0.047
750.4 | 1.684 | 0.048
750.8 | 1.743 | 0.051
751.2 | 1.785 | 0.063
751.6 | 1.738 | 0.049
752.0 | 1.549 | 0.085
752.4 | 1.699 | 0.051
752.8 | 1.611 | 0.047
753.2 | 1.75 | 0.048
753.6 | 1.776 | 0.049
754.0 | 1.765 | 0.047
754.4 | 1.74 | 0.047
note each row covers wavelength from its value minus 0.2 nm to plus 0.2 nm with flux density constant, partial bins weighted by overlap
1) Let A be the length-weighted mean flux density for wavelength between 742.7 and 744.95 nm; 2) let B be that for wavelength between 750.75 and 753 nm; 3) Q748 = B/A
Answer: 1.03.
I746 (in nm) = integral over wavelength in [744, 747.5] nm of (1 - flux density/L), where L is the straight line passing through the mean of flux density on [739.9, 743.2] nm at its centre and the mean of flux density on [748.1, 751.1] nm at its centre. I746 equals 0.110 nm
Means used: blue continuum 1.68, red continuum 1.7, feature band 1.64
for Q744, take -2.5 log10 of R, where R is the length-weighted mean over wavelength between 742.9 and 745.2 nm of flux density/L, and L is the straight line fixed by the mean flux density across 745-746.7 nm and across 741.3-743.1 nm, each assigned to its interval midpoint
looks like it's 0.01 mag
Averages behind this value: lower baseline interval 1.67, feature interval 1.64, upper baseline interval 1.65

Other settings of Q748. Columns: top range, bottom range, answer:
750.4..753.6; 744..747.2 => 1.04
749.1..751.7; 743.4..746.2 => 1.07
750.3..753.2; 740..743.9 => 1.01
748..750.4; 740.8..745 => 1.03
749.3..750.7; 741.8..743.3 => 1.03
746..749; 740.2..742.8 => 1.00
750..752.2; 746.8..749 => 1.02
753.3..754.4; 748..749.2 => 1.06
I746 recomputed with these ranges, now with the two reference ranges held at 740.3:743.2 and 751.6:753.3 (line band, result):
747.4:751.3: -0.096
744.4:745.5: 0.013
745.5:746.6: 0.034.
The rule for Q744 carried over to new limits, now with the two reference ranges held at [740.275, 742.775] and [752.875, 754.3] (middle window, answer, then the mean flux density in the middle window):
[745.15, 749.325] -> 0.032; 1.66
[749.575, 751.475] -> -0.001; 1.73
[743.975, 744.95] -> 0.057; 1.6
